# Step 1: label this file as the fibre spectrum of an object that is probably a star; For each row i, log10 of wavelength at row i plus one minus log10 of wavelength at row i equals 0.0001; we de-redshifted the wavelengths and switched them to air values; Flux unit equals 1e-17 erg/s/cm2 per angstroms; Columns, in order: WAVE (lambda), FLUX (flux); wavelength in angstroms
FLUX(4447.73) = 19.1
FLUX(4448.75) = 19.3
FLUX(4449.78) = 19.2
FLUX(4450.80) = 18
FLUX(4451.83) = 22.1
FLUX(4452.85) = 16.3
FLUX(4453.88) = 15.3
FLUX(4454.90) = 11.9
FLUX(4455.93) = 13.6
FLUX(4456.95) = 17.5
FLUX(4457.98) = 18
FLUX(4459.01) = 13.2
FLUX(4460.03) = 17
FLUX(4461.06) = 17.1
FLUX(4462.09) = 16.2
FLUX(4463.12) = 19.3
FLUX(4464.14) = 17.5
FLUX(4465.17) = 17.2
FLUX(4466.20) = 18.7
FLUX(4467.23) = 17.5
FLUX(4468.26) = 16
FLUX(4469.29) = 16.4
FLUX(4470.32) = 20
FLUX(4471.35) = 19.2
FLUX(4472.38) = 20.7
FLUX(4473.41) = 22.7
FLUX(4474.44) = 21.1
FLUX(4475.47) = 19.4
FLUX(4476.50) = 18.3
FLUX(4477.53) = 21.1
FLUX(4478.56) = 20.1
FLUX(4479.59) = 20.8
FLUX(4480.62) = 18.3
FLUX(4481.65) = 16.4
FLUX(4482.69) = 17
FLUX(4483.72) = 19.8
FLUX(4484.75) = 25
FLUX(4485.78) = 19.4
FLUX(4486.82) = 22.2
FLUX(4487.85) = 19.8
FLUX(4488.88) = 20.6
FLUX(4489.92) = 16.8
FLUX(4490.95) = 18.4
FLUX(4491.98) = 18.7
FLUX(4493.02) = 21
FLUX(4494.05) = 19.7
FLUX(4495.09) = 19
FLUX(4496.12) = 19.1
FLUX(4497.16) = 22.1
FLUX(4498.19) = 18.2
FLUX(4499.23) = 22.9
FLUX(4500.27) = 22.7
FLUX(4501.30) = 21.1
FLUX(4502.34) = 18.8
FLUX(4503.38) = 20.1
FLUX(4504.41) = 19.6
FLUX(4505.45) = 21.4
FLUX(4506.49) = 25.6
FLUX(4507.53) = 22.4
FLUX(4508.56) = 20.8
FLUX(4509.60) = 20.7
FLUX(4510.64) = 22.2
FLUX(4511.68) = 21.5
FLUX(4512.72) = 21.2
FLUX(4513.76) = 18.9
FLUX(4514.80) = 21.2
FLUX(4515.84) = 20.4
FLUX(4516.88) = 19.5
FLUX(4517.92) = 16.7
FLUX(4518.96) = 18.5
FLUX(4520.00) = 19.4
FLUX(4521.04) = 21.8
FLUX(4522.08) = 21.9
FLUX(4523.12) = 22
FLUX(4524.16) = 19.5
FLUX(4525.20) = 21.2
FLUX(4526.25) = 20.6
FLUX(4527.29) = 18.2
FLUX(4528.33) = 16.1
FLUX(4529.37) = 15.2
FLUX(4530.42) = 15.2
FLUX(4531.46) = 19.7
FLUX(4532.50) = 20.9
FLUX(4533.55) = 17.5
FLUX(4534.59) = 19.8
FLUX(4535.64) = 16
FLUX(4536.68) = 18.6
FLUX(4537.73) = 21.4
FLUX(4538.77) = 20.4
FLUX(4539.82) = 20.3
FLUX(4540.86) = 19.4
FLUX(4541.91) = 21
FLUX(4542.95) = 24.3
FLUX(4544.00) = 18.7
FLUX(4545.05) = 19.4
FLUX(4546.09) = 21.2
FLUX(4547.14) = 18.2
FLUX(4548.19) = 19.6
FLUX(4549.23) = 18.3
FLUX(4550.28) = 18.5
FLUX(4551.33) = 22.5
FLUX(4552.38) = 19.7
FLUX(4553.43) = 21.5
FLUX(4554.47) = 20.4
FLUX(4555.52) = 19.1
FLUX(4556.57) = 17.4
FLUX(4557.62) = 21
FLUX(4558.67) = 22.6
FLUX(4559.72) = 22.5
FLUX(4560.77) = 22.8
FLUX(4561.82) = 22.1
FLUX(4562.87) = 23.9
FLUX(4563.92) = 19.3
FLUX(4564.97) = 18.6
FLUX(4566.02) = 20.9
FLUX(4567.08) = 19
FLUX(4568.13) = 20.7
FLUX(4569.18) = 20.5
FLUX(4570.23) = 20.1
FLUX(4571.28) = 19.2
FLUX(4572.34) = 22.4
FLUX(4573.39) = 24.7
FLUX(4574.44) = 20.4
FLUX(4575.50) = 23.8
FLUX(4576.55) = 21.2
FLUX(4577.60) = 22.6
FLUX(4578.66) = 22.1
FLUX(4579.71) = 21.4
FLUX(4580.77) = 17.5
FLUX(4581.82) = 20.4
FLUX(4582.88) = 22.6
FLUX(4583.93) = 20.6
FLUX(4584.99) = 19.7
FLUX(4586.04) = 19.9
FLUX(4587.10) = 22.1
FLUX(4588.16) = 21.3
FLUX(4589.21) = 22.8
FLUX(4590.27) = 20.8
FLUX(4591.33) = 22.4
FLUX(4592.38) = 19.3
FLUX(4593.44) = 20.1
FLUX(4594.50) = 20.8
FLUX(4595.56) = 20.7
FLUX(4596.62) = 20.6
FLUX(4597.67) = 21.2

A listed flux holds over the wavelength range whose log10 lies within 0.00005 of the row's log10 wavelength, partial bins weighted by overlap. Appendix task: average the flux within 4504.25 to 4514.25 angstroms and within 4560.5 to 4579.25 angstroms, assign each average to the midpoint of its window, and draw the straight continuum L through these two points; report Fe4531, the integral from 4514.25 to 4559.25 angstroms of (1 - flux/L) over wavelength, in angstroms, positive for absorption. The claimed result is 3.7 angstroms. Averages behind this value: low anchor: 21.5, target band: 19.7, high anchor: 21.3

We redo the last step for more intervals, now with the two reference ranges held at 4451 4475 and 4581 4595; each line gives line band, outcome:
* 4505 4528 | -2.0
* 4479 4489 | -1.0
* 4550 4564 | -0.7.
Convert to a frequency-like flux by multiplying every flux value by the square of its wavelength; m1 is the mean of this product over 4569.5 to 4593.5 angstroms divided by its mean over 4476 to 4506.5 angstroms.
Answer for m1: 1.1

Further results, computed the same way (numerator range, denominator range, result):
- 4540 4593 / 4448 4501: 1.15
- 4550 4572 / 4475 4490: 1.08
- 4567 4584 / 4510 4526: 1.07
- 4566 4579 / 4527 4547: 1.13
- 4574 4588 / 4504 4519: 1.05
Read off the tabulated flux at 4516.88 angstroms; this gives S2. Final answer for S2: 19.5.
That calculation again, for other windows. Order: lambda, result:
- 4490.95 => 18.4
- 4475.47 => 19.4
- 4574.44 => 20.4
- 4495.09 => 19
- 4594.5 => 20.8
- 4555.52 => 19.1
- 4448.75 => 19.3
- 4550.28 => 18.5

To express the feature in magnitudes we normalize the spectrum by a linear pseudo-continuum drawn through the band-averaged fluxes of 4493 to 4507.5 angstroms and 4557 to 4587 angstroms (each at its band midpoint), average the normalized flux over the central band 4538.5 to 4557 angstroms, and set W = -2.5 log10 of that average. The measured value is 0.06 mag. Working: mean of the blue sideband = 20.9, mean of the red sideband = 21.2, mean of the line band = 20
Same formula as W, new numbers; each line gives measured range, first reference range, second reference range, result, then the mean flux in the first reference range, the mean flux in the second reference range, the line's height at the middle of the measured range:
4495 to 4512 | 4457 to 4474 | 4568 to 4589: -0.11 mag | 17.9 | 21.2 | 19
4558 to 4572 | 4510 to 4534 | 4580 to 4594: -0.03 mag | 19.5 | 20.7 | 20.3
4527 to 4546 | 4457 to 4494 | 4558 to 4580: 0.08 mag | 18.9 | 21.5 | 20.6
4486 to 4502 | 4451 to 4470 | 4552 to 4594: -0.12 mag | 16.8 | 21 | 18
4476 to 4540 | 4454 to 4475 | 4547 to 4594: -0.06 mag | 17.5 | 20.8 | 18.9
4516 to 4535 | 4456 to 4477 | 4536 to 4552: 0.03 mag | 18.1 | 20.1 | 19.6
